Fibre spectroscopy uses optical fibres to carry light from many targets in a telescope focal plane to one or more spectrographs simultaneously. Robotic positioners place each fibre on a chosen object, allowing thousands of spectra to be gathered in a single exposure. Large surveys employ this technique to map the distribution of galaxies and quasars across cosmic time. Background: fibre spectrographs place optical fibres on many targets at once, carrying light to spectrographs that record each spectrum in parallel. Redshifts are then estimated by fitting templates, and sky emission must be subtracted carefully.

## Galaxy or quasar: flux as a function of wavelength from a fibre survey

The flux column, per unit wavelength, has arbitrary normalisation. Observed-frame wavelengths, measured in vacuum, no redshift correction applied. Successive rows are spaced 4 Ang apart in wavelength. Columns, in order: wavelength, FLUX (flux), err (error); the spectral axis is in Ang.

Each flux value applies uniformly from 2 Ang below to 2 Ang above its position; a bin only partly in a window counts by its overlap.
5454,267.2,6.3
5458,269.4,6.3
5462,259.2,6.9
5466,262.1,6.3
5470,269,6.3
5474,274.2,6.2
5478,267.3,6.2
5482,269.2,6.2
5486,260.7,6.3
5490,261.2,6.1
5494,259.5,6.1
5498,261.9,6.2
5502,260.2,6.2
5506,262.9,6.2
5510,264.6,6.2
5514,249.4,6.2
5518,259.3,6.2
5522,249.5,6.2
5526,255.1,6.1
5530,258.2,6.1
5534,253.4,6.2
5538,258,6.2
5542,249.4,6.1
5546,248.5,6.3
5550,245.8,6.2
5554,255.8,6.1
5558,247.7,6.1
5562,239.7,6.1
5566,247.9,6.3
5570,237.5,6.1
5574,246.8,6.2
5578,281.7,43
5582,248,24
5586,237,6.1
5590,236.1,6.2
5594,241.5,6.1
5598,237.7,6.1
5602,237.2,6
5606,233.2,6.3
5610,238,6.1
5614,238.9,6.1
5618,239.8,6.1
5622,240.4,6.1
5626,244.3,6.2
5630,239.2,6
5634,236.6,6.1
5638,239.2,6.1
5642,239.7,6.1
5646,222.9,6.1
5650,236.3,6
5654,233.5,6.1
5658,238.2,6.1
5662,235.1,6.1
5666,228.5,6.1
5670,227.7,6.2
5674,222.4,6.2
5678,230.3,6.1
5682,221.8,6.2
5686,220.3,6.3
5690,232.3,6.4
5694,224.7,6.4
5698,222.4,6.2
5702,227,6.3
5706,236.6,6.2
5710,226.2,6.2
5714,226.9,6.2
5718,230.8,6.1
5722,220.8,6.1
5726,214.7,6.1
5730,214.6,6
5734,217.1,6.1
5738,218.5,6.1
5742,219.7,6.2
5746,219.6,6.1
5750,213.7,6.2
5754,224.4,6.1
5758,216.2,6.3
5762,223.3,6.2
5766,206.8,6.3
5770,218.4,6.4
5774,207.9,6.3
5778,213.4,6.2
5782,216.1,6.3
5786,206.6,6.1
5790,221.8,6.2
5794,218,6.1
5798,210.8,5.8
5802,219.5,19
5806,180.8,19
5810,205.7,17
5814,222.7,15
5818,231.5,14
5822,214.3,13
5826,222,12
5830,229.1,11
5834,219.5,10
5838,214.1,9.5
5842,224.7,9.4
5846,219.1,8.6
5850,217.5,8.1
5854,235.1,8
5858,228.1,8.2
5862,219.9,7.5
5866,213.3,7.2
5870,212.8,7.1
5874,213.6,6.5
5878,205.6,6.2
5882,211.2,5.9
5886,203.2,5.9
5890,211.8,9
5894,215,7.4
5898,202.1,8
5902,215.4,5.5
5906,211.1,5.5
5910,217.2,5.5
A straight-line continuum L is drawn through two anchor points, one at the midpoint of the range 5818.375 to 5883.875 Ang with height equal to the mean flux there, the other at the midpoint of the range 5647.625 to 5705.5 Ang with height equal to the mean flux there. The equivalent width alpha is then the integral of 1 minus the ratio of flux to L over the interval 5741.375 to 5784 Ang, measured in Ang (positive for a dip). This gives 1.5 Ang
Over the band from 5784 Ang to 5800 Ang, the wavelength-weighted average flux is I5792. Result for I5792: 214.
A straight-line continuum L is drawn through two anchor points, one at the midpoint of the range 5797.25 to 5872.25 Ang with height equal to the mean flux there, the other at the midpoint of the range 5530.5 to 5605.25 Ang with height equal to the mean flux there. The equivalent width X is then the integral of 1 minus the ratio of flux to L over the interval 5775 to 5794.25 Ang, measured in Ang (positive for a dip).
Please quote 0.77 Ang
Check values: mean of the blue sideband 247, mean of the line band 215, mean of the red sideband 218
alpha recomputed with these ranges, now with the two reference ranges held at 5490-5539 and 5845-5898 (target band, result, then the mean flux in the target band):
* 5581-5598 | 0.6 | 240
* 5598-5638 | 1.1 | 239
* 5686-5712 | 0.9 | 228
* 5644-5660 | 0.6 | 233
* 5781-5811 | 1.9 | 210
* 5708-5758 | 2.5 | 220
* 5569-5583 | -0.3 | 255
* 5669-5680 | 0.6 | 227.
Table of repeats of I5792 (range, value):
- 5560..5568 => 244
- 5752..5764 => 221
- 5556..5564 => 244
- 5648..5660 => 236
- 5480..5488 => 265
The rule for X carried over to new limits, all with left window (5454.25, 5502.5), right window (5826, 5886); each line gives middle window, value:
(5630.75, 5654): 0.9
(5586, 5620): 1.6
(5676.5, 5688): 0.8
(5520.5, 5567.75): 1.1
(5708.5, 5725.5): 0.7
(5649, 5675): 1.1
